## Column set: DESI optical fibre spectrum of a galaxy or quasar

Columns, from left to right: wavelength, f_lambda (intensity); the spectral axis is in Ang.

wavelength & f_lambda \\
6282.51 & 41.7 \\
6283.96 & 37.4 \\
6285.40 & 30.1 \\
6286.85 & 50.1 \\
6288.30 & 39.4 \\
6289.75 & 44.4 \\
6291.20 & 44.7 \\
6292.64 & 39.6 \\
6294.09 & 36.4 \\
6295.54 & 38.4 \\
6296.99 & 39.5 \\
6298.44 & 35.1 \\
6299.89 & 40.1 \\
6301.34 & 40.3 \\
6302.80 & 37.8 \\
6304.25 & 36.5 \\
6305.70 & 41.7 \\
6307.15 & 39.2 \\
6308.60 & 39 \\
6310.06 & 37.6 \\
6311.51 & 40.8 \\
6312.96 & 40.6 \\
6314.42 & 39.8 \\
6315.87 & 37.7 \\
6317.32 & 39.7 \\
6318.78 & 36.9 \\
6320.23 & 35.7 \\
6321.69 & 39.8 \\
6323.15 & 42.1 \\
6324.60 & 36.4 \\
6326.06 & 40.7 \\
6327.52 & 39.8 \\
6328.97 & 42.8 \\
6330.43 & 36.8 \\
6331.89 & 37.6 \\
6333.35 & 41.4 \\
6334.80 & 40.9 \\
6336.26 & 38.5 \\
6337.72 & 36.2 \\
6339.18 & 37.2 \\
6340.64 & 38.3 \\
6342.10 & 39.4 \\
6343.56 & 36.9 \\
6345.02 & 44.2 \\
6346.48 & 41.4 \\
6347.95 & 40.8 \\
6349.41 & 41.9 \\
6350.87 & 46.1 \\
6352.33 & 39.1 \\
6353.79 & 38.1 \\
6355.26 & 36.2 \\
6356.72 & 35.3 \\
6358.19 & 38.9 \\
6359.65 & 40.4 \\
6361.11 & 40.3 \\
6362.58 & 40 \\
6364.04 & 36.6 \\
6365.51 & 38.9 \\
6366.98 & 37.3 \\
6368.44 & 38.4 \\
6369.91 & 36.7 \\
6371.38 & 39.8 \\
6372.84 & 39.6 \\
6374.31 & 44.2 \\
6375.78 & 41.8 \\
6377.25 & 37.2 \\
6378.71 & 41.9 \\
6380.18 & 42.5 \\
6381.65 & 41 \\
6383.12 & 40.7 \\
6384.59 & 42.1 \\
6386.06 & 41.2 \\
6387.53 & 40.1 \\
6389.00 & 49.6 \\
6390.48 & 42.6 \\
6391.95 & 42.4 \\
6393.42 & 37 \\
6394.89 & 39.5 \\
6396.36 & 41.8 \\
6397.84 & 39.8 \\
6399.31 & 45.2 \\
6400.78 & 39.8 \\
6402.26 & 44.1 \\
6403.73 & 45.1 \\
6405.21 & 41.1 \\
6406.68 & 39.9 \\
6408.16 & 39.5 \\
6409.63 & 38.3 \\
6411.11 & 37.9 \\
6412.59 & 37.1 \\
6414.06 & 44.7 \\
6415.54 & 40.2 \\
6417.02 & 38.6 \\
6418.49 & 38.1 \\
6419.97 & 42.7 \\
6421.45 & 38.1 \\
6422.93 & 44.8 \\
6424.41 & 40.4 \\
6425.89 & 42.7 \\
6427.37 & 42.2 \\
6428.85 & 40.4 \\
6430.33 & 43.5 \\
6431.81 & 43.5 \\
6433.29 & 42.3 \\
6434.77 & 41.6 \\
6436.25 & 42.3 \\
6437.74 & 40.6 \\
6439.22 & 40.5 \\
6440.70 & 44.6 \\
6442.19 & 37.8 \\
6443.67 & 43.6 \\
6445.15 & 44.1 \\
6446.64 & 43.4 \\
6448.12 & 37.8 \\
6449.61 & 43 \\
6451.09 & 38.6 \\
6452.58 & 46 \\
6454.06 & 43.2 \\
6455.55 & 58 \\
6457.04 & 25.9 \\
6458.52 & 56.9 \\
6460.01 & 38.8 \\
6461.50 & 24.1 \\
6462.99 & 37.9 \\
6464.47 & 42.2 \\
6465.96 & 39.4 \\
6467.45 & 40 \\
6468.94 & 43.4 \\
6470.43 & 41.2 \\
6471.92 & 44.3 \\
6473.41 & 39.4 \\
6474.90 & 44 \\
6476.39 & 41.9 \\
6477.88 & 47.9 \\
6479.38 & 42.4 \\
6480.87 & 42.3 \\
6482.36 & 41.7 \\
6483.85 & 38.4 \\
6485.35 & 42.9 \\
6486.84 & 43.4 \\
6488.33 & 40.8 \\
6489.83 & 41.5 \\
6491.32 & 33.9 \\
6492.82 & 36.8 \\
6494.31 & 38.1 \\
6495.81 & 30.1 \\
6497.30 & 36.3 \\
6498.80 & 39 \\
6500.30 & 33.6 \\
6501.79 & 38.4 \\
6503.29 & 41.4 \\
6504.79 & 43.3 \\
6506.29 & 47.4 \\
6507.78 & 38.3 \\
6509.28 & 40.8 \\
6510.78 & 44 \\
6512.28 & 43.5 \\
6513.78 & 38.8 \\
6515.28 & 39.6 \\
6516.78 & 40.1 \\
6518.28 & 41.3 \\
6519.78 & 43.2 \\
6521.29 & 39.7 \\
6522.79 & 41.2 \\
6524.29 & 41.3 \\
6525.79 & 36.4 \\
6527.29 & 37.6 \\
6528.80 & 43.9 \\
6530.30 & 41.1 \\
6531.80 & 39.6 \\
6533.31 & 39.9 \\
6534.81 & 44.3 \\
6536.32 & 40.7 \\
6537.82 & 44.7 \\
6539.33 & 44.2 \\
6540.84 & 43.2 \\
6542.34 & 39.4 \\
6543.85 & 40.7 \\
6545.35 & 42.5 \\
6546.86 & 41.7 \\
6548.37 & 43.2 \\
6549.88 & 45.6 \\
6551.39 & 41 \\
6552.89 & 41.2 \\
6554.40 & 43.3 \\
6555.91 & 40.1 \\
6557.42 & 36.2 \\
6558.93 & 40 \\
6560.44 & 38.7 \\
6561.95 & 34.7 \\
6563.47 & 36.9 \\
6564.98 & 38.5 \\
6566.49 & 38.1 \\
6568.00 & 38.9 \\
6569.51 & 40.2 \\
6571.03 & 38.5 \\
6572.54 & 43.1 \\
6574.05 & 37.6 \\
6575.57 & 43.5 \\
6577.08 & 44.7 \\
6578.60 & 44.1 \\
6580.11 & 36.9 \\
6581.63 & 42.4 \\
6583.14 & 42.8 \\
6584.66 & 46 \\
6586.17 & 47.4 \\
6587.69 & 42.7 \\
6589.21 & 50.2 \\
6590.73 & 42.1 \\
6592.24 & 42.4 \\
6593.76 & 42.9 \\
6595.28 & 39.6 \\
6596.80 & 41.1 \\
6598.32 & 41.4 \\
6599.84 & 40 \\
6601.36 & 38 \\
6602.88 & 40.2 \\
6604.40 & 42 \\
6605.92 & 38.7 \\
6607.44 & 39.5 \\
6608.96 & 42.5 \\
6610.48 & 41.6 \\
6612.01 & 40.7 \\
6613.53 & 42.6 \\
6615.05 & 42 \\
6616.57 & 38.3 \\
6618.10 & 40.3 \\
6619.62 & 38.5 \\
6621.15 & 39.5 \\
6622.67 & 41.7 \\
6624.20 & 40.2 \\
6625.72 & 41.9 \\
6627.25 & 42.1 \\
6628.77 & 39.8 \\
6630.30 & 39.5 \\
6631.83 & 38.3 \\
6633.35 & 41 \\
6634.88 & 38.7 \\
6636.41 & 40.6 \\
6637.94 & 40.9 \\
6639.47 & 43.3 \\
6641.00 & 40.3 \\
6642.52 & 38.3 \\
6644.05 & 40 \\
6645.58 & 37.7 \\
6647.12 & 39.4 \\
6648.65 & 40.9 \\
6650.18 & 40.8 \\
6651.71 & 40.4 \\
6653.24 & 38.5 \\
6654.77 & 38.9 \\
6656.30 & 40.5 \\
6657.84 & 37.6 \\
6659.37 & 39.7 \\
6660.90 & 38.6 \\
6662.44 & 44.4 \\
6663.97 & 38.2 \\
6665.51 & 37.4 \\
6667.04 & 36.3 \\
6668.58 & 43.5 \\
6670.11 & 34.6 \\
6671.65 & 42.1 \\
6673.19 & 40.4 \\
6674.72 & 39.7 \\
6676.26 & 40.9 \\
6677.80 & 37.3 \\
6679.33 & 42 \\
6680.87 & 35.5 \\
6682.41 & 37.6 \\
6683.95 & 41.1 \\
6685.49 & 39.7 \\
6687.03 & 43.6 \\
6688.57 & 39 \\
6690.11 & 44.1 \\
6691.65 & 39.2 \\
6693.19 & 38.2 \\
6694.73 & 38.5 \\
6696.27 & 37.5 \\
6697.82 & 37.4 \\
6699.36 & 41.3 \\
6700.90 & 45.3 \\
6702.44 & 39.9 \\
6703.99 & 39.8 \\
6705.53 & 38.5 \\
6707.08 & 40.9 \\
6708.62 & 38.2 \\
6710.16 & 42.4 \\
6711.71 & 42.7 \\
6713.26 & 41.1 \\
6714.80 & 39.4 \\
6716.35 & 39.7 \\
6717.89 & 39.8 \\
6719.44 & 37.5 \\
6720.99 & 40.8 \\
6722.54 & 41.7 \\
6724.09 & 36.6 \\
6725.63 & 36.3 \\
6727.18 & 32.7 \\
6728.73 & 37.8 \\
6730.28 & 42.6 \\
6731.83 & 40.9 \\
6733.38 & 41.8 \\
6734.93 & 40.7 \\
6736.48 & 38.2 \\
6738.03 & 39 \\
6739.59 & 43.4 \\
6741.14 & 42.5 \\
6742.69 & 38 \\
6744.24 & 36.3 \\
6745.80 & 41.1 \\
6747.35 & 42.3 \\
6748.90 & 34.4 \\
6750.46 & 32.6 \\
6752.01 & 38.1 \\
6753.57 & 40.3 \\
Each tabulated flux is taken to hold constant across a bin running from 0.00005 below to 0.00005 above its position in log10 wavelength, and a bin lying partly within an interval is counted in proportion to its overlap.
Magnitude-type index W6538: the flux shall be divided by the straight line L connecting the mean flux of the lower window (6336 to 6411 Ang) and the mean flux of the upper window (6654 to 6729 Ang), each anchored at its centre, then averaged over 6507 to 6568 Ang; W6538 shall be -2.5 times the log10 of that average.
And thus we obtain -0.02 mag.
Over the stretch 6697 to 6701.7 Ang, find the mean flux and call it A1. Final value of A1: 41.3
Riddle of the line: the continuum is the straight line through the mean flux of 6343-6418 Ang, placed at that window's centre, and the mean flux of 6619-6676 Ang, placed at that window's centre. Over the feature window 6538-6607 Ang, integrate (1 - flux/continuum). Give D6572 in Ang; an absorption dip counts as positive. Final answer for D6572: -2.2 Ang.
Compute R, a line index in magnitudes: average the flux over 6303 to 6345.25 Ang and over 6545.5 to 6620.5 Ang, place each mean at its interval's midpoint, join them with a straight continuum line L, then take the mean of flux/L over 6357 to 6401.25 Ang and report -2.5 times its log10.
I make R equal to -0.03 mag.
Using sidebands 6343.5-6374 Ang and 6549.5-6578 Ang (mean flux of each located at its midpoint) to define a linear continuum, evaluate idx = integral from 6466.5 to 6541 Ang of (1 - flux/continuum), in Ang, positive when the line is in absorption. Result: -1.8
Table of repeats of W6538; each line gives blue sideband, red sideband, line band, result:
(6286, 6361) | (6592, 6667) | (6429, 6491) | -0.05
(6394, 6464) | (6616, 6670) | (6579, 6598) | -0.07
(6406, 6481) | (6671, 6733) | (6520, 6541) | -0.01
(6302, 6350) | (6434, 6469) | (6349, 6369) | 0.02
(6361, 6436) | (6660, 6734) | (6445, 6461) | -0.06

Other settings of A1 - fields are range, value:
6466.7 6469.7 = 41.7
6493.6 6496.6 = 34.1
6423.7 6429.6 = 41.4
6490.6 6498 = 35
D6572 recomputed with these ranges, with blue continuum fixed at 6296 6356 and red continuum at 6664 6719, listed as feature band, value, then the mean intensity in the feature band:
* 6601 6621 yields -0.36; 40.4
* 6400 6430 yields -1.08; 40.8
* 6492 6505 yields 0.77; 37.2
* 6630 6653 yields -0.14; 40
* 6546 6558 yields -0.61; 41.6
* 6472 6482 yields -0.89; 43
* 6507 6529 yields -0.57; 40.6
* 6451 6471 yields -0.87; 41.2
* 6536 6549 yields -0.89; 42.3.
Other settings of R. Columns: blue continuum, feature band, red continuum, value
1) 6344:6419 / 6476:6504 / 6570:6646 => 0.04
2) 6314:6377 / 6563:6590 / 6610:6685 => -0.06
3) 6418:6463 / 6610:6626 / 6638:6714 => -0.01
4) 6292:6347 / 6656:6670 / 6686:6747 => 0.01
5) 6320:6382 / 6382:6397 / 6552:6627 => -0.05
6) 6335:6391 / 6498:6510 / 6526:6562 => 0.02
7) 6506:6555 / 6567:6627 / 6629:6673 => -0.02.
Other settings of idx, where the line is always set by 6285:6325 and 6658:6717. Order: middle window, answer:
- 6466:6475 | -0.5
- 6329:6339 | 0.2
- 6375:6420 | -1.8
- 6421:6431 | -0.6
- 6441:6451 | -0.5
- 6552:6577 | 0.1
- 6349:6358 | 0.0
